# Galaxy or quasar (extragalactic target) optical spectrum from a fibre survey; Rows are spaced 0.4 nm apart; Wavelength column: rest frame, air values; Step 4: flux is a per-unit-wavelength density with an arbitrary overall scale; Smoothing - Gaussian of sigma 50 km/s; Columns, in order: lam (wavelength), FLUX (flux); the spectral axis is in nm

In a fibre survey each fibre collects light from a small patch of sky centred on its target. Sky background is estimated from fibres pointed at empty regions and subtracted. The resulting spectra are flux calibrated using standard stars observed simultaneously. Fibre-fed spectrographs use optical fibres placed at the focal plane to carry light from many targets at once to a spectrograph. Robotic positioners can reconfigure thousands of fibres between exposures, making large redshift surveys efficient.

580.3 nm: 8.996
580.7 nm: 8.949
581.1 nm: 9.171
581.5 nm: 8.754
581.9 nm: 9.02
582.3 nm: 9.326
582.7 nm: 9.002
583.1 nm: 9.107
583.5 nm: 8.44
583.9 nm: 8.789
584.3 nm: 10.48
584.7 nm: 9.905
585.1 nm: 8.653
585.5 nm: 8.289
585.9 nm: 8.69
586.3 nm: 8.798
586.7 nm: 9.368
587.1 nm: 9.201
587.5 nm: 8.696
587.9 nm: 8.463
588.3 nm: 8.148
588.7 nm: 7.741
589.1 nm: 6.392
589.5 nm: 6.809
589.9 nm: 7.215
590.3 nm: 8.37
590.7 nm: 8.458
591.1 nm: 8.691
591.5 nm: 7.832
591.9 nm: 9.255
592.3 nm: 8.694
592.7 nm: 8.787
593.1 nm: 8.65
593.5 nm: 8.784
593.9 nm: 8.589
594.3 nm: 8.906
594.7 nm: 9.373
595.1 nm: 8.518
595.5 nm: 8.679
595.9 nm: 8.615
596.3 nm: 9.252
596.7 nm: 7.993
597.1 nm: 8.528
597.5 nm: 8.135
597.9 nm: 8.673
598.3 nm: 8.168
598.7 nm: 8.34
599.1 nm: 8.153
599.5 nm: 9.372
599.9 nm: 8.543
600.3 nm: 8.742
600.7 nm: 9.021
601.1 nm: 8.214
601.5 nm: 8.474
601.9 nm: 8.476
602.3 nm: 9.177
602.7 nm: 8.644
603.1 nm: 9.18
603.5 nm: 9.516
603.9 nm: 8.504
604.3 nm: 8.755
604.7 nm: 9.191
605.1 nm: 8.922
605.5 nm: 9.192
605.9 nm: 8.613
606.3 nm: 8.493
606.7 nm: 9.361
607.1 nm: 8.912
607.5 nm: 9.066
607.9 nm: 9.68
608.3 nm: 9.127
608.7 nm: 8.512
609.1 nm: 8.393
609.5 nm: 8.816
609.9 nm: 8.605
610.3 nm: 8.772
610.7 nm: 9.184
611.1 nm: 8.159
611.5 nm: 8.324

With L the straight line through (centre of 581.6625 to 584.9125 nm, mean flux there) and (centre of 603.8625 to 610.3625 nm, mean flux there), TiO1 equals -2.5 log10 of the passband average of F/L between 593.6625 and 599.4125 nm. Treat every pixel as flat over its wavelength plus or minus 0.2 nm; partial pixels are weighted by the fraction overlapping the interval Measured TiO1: 0.06 mag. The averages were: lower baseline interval 9.25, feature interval 8.58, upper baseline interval 8.89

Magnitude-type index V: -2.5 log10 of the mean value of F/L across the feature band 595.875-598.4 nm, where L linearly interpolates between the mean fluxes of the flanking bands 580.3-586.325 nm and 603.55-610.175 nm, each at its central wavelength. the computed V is 0.06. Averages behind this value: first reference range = 9.03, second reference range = 8.9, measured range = 8.48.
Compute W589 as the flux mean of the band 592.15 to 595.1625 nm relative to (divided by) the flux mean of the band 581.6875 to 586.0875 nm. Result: 1.0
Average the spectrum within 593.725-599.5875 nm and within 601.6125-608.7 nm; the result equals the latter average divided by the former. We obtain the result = 1.0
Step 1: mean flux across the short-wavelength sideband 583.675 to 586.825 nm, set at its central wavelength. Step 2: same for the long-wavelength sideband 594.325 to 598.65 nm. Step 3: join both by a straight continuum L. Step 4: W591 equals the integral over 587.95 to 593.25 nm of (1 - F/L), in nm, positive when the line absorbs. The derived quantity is 0.464 nm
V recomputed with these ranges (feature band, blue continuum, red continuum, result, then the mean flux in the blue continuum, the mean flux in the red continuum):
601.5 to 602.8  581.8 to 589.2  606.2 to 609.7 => 0.02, 8.79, 8.94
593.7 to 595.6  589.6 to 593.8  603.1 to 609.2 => -0.03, 8.44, 8.97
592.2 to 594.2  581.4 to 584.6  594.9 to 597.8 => 0.00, 9.15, 8.54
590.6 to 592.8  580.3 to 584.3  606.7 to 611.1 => 0.04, 9.03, 8.89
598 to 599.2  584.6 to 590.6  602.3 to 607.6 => 0.06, 8.29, 8.96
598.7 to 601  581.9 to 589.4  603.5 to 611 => 0.02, 8.73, 8.9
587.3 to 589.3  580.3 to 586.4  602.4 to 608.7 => 0.15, 9.03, 9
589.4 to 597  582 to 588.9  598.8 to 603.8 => 0.04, 8.89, 8.78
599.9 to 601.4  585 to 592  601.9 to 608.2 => 0.02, 8.26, 9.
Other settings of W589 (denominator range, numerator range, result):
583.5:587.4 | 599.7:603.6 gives 0.97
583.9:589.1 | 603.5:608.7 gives 1.02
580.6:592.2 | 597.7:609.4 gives 1.02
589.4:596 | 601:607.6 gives 1.04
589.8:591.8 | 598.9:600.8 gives 1.07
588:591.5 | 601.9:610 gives 1.15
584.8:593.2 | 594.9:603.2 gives 1.03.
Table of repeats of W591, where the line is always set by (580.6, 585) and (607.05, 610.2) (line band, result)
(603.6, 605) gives 0.01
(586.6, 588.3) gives 0.06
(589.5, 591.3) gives 0.21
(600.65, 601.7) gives 0.05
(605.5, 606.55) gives 0.02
